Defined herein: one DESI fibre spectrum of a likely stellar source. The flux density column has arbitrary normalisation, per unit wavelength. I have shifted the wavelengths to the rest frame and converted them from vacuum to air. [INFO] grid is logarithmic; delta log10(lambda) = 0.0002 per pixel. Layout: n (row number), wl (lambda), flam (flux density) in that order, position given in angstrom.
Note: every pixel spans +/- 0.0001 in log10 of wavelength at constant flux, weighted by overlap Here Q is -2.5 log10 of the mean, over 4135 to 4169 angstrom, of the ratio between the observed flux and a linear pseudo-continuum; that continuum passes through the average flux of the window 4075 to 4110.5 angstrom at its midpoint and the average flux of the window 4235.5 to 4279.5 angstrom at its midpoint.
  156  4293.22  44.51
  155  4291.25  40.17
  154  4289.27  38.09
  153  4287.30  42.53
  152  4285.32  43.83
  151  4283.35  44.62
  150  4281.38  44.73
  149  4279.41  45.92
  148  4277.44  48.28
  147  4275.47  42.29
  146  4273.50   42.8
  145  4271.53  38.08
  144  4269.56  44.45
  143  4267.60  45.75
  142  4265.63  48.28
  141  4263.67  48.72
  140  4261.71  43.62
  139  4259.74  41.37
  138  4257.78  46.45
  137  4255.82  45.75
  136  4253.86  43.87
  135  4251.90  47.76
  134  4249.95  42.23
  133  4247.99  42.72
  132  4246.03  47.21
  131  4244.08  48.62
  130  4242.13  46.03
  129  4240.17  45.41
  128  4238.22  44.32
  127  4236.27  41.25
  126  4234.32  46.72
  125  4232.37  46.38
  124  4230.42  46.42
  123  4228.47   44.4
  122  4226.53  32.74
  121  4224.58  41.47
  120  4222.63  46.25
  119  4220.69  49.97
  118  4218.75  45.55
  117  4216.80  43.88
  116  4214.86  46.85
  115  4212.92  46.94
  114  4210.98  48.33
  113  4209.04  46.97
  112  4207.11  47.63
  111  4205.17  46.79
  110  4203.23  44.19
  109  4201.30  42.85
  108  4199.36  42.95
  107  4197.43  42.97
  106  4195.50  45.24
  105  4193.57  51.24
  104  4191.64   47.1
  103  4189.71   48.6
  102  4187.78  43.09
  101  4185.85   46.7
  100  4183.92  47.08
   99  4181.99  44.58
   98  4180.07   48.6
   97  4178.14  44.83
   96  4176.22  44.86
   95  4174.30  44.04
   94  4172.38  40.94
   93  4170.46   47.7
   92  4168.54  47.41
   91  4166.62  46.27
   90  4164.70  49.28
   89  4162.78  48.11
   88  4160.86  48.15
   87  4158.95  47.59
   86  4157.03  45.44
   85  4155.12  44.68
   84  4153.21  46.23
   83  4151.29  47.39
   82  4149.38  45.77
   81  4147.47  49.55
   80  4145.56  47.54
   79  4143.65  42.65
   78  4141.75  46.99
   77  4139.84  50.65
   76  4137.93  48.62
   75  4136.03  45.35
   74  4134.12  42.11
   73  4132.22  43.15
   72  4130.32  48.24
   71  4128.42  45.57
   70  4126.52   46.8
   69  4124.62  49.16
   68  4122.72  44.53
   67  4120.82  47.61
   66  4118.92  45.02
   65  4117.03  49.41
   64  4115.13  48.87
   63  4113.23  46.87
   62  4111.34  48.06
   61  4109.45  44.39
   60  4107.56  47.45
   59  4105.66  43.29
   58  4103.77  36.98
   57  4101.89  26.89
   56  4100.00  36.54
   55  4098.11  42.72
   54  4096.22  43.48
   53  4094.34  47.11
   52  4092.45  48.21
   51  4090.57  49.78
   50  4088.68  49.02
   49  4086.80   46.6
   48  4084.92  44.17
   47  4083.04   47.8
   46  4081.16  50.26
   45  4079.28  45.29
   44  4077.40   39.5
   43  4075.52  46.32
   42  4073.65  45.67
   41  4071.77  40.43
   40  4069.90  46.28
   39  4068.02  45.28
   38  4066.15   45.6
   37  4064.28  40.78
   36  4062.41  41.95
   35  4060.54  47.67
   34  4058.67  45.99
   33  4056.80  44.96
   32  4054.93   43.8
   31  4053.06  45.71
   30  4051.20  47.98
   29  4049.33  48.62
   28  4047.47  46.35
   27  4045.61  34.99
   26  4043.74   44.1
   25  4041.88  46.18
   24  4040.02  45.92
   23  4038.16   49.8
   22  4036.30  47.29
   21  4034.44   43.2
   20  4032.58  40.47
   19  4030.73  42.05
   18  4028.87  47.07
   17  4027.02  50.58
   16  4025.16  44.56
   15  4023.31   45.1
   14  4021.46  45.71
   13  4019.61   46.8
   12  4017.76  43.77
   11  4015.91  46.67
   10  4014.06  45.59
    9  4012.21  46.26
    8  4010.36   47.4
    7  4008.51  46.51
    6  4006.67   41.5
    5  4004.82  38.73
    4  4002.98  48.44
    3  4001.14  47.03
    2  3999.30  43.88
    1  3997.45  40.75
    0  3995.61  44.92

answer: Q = -0.07 mag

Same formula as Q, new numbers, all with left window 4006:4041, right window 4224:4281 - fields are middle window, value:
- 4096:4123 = 0.043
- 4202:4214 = -0.048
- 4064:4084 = 0.010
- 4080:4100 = -0.026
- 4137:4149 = -0.060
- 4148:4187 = -0.033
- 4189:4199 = -0.048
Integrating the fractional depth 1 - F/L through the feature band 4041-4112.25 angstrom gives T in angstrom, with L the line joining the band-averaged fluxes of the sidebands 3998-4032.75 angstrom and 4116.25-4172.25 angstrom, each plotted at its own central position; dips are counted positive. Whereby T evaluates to 2.4 angstrom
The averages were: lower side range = 45.2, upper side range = 46.7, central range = 44.4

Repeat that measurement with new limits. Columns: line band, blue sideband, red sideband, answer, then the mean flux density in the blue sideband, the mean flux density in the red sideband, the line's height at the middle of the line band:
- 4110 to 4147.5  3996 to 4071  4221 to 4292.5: -1.7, 45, 44.2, 44.7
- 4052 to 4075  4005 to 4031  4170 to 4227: 0.5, 45.6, 45.5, 45.5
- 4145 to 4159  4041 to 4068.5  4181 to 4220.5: -0.3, 44.7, 46.1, 45.6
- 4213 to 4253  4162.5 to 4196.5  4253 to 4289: 0.3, 46.4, 44.4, 45.2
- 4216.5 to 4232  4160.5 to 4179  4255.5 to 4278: 0.4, 46.1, 44.5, 45.2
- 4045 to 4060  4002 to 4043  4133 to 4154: 0.2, 45.4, 46.6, 45.7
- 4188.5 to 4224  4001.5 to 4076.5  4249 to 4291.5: -1.5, 45.1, 44.1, 44.4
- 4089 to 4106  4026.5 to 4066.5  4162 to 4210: 1.3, 45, 46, 45.4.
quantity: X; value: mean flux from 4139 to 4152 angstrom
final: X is 47.2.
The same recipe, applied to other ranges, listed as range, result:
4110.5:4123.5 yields 47.2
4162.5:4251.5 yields 45.5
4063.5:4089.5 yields 45.2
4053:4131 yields 45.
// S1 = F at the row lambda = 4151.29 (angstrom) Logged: 47.39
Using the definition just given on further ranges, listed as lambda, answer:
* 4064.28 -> 40.78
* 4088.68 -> 49.02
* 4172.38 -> 40.94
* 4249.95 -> 42.23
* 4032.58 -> 40.47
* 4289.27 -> 38.09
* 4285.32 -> 43.83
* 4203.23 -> 44.19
